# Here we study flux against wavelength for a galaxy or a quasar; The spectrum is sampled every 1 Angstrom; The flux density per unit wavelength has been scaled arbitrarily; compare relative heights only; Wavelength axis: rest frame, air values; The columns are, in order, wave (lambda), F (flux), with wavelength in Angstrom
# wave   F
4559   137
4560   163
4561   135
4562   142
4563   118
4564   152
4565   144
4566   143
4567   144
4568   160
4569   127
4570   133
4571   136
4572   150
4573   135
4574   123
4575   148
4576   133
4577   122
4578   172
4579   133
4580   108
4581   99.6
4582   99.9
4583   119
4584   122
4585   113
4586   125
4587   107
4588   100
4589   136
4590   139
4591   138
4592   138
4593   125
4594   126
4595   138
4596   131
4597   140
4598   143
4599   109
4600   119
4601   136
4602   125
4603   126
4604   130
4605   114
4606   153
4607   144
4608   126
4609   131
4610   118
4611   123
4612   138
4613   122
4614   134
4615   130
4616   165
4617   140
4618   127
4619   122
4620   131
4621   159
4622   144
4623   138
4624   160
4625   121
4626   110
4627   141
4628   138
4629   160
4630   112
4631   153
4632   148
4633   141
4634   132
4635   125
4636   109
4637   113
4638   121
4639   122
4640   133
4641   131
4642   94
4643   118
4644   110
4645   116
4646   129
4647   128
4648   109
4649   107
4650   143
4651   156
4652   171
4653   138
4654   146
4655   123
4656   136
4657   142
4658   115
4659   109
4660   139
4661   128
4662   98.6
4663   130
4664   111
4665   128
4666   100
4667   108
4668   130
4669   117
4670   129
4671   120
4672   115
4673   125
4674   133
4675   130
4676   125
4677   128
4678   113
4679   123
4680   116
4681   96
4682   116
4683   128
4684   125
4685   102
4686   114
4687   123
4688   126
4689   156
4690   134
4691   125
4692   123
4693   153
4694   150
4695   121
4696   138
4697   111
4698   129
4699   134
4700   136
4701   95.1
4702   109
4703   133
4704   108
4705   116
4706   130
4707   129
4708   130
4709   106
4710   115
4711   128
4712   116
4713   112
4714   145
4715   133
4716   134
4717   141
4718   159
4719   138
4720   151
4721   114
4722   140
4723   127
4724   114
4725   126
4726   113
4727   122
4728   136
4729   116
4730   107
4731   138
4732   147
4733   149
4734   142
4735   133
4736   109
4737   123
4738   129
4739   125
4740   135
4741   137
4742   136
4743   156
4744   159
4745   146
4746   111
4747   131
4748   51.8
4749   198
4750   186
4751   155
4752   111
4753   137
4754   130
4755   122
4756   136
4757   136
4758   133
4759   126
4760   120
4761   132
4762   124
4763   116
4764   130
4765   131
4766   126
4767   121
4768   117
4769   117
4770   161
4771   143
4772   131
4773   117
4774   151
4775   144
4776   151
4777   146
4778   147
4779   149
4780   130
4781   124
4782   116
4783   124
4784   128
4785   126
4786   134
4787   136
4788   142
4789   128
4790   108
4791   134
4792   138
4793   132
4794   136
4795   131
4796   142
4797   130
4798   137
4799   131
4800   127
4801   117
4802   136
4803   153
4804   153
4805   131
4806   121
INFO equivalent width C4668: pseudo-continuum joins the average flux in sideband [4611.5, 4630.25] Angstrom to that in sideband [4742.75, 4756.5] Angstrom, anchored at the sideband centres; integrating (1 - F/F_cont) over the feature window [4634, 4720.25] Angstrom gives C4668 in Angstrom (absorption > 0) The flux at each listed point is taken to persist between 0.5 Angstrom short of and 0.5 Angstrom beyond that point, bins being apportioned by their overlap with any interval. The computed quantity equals 7.56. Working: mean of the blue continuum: 137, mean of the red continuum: 138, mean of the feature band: 125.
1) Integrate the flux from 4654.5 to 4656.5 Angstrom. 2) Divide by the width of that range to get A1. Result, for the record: 130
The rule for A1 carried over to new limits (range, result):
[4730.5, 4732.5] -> 142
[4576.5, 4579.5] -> 142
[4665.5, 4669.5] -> 114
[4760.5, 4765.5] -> 127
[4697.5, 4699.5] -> 132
